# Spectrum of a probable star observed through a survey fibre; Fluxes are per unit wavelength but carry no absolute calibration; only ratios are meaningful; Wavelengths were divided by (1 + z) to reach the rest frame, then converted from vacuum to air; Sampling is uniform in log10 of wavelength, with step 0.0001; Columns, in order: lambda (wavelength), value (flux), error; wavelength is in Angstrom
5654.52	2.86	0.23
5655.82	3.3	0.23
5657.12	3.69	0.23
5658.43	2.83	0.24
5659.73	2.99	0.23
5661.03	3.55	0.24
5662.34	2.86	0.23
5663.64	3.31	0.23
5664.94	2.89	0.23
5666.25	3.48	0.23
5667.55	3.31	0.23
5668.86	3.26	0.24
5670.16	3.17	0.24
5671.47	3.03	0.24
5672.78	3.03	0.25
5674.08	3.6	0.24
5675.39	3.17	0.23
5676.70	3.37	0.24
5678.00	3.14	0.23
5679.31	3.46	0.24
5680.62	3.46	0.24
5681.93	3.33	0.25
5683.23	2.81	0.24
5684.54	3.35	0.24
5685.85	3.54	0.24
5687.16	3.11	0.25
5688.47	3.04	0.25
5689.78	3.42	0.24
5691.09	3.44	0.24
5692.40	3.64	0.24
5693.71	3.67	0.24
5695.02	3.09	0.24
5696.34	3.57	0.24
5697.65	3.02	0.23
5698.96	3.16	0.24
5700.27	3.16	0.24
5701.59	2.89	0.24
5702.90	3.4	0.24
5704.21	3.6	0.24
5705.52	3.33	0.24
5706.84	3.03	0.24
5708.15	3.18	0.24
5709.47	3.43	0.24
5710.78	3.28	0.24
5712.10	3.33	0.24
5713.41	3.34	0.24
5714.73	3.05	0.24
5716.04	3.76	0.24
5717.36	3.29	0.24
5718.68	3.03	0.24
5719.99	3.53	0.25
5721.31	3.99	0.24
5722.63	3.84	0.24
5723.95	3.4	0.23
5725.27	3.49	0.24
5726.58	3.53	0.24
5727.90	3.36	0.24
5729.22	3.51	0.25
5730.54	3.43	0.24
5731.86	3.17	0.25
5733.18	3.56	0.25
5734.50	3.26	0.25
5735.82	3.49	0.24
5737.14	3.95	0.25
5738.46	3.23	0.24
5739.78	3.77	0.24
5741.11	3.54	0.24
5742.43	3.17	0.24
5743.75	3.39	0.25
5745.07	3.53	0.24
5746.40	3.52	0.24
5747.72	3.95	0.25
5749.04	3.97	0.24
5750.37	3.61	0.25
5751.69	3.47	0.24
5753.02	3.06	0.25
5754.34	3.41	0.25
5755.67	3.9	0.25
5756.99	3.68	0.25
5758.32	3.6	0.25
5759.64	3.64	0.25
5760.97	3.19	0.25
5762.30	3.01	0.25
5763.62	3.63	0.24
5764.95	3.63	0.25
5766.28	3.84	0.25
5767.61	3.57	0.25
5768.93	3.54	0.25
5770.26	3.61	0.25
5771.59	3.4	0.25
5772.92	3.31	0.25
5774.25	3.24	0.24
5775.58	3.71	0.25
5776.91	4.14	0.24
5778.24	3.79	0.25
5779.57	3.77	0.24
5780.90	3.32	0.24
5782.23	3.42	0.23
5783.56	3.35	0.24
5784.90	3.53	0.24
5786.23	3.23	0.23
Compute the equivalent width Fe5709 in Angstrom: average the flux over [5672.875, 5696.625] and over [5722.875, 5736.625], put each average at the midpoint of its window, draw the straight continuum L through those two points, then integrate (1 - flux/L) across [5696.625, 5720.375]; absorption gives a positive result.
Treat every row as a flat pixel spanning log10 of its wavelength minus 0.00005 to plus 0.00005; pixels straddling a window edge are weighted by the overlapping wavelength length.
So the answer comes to 0.8 Angstrom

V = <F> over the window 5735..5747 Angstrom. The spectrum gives 3.51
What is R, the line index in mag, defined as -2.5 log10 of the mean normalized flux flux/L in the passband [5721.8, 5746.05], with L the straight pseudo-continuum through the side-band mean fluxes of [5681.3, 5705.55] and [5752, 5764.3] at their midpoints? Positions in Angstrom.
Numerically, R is -0.03 mag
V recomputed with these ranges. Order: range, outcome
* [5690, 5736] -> 3.38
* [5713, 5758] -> 3.51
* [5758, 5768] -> 3.51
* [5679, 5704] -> 3.3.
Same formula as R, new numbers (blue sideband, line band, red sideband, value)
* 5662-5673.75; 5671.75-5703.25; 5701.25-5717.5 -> -0.02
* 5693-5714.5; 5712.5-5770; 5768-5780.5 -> -0.02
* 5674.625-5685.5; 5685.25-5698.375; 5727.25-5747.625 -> -0.01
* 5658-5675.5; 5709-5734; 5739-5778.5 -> -0.01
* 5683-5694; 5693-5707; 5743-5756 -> 0.04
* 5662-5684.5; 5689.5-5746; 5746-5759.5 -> 0.01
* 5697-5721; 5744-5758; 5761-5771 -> -0.04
